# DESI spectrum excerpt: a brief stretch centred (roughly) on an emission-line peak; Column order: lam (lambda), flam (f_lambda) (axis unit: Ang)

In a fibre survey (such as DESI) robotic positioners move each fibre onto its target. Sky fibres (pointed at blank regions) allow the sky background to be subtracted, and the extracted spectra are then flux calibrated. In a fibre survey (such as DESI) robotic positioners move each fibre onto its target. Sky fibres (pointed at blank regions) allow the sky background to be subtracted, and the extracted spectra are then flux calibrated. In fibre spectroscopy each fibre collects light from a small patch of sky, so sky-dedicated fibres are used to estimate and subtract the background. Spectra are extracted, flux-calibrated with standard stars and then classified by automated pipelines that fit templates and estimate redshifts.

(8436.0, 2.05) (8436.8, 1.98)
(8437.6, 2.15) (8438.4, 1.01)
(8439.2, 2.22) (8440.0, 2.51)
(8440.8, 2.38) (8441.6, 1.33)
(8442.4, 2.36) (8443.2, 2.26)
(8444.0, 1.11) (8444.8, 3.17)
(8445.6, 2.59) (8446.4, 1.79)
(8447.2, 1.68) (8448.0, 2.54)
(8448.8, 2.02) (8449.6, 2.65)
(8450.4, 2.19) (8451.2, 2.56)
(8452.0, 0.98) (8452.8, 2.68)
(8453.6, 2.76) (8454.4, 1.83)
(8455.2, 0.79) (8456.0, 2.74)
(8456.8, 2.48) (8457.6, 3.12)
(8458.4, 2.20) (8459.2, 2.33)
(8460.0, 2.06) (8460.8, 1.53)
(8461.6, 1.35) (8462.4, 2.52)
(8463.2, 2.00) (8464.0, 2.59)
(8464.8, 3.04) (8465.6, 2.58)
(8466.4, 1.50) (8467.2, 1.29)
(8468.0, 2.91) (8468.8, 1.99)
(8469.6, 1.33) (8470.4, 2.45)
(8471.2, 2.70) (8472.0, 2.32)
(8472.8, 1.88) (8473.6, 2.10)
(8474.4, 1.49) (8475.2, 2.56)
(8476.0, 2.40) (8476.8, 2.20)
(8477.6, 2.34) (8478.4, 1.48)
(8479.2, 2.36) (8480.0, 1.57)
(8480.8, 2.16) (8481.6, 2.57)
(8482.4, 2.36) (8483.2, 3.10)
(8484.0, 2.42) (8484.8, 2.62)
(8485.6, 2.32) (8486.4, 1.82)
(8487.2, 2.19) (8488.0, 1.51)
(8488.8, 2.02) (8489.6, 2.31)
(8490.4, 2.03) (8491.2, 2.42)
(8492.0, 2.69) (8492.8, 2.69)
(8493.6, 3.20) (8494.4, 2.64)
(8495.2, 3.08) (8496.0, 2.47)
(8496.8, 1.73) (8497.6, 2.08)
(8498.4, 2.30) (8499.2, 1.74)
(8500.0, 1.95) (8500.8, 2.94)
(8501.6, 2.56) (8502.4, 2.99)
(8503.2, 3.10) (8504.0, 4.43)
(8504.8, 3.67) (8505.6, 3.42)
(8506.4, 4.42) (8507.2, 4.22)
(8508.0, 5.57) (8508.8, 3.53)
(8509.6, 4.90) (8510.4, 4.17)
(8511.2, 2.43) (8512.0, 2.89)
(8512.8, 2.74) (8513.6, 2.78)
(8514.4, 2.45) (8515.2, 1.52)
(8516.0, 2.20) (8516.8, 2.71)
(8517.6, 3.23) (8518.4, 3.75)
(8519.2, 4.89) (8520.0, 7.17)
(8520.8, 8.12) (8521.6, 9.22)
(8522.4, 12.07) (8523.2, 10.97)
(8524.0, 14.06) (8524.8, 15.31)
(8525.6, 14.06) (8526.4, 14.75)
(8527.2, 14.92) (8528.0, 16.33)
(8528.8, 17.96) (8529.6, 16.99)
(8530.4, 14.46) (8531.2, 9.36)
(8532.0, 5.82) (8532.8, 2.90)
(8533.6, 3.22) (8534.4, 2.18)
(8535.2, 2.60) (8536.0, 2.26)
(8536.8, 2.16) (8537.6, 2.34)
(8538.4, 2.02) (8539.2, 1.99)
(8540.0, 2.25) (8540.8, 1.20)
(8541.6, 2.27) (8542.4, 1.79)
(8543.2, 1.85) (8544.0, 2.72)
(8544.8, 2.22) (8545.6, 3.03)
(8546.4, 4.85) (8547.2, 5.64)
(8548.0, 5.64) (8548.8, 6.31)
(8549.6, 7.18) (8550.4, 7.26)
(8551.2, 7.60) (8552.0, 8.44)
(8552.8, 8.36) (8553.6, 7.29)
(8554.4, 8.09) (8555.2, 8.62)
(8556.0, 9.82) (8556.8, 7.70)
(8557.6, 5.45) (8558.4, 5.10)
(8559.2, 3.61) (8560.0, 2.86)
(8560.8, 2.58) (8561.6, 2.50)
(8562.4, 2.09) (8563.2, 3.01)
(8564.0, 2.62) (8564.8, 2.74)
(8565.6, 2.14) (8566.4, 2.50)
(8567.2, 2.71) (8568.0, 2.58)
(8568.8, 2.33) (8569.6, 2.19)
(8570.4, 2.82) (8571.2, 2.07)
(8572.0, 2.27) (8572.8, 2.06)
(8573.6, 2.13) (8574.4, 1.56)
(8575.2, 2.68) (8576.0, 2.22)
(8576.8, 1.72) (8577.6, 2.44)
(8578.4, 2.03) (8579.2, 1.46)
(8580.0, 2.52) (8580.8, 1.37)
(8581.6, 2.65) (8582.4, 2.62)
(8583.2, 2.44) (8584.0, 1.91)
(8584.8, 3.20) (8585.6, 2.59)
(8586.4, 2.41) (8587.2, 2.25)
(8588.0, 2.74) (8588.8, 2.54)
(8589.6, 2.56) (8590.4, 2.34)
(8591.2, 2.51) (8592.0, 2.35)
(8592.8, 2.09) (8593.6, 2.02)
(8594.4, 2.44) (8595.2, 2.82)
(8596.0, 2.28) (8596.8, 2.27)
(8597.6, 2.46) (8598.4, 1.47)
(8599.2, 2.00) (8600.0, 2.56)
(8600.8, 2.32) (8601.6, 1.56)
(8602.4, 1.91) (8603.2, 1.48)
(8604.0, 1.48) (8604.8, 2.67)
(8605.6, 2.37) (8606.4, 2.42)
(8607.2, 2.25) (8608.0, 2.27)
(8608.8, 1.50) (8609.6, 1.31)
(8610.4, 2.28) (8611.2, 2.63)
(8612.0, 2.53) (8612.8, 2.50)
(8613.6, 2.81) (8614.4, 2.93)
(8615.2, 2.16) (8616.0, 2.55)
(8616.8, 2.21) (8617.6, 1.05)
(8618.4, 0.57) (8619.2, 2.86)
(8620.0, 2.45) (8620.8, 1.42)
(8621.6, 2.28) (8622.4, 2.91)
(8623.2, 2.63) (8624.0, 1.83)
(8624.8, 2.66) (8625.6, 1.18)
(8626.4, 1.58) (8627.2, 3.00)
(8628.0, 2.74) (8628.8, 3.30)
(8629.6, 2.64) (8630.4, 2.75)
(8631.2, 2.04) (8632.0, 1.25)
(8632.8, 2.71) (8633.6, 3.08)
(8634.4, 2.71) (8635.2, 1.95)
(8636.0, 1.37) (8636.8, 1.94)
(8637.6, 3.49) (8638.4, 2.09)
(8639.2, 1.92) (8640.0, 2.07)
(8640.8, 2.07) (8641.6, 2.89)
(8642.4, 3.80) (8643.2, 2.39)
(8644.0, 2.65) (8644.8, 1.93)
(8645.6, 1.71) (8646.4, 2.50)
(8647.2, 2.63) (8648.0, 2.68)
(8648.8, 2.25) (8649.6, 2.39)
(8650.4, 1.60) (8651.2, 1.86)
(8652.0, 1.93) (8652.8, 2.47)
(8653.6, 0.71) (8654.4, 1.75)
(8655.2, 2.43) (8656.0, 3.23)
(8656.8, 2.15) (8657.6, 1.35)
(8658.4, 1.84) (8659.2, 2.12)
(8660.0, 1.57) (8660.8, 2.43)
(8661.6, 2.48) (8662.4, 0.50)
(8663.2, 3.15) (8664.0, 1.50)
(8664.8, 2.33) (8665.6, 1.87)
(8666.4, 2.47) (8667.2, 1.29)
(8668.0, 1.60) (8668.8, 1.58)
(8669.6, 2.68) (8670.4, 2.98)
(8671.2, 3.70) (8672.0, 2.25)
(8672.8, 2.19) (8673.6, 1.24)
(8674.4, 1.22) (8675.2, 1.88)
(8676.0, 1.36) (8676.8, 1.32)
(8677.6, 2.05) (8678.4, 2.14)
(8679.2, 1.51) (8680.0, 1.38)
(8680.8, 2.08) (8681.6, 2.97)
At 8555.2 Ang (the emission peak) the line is [N II] 6583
